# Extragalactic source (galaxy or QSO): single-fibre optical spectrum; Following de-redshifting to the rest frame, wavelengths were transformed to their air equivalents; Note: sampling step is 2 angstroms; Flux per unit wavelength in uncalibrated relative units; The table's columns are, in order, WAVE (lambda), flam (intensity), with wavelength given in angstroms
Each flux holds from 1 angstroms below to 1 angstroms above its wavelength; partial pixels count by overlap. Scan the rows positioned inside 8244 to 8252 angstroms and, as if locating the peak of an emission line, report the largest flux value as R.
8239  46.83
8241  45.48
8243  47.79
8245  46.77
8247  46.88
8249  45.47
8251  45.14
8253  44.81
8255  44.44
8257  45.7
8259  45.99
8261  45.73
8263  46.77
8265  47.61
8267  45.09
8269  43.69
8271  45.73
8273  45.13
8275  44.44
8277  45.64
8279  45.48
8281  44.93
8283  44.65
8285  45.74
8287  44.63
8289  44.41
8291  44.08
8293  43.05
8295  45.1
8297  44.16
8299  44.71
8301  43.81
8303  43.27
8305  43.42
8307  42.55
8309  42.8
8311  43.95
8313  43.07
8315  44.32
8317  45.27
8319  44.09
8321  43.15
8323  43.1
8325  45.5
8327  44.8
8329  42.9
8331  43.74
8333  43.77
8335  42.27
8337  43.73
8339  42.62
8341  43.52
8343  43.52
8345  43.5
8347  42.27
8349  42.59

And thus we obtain 46.88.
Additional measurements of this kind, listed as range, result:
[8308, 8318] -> 45.27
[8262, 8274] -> 47.61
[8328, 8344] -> 43.77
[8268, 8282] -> 45.73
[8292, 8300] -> 45.1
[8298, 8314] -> 44.71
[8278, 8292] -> 45.74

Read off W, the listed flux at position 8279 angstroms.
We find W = 45.48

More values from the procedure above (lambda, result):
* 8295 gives 45.1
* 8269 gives 43.69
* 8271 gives 45.73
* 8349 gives 42.59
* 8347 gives 42.27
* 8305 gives 43.42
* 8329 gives 42.9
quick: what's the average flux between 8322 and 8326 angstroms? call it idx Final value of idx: 44.3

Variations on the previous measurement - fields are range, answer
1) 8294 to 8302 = 44.4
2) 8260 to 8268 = 46.3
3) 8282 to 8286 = 45.2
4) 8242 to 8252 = 46.4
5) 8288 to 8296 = 44.2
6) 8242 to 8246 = 47.3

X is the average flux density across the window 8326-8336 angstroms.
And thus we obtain 43.5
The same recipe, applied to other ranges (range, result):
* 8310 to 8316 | 43.8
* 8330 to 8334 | 43.8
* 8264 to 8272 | 45.5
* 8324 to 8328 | 45.1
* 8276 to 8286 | 45.3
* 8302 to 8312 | 43.2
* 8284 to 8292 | 44.7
